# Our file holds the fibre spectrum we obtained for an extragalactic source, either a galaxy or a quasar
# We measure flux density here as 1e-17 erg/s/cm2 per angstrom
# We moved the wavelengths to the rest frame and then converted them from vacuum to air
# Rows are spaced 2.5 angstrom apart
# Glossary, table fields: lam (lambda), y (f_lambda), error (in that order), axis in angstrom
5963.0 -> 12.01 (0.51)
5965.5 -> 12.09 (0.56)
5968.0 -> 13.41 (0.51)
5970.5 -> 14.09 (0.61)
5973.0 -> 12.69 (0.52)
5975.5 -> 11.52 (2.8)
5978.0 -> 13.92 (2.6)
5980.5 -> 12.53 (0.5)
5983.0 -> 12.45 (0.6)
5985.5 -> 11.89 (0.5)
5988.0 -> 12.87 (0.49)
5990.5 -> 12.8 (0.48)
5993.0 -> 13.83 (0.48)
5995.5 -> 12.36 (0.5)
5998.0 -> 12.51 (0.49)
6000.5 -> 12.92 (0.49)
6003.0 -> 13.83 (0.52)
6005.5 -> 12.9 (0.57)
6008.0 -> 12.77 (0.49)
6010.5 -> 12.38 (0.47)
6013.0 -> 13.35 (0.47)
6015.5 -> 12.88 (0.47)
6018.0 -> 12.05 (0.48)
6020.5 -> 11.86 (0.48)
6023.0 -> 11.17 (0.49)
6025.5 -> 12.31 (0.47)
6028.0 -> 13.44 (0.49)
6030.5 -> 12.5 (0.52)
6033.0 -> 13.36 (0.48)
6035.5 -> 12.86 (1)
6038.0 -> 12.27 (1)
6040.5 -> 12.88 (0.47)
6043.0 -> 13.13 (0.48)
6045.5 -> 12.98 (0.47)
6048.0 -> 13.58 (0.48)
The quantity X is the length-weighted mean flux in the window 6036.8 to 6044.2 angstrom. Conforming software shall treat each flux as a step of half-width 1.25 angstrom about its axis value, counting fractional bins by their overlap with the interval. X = 12.8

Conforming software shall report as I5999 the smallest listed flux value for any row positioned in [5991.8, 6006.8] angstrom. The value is 12.36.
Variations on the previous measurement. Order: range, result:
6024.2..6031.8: 12.31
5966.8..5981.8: 11.52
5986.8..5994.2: 12.8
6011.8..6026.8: 11.17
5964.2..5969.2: 12.09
